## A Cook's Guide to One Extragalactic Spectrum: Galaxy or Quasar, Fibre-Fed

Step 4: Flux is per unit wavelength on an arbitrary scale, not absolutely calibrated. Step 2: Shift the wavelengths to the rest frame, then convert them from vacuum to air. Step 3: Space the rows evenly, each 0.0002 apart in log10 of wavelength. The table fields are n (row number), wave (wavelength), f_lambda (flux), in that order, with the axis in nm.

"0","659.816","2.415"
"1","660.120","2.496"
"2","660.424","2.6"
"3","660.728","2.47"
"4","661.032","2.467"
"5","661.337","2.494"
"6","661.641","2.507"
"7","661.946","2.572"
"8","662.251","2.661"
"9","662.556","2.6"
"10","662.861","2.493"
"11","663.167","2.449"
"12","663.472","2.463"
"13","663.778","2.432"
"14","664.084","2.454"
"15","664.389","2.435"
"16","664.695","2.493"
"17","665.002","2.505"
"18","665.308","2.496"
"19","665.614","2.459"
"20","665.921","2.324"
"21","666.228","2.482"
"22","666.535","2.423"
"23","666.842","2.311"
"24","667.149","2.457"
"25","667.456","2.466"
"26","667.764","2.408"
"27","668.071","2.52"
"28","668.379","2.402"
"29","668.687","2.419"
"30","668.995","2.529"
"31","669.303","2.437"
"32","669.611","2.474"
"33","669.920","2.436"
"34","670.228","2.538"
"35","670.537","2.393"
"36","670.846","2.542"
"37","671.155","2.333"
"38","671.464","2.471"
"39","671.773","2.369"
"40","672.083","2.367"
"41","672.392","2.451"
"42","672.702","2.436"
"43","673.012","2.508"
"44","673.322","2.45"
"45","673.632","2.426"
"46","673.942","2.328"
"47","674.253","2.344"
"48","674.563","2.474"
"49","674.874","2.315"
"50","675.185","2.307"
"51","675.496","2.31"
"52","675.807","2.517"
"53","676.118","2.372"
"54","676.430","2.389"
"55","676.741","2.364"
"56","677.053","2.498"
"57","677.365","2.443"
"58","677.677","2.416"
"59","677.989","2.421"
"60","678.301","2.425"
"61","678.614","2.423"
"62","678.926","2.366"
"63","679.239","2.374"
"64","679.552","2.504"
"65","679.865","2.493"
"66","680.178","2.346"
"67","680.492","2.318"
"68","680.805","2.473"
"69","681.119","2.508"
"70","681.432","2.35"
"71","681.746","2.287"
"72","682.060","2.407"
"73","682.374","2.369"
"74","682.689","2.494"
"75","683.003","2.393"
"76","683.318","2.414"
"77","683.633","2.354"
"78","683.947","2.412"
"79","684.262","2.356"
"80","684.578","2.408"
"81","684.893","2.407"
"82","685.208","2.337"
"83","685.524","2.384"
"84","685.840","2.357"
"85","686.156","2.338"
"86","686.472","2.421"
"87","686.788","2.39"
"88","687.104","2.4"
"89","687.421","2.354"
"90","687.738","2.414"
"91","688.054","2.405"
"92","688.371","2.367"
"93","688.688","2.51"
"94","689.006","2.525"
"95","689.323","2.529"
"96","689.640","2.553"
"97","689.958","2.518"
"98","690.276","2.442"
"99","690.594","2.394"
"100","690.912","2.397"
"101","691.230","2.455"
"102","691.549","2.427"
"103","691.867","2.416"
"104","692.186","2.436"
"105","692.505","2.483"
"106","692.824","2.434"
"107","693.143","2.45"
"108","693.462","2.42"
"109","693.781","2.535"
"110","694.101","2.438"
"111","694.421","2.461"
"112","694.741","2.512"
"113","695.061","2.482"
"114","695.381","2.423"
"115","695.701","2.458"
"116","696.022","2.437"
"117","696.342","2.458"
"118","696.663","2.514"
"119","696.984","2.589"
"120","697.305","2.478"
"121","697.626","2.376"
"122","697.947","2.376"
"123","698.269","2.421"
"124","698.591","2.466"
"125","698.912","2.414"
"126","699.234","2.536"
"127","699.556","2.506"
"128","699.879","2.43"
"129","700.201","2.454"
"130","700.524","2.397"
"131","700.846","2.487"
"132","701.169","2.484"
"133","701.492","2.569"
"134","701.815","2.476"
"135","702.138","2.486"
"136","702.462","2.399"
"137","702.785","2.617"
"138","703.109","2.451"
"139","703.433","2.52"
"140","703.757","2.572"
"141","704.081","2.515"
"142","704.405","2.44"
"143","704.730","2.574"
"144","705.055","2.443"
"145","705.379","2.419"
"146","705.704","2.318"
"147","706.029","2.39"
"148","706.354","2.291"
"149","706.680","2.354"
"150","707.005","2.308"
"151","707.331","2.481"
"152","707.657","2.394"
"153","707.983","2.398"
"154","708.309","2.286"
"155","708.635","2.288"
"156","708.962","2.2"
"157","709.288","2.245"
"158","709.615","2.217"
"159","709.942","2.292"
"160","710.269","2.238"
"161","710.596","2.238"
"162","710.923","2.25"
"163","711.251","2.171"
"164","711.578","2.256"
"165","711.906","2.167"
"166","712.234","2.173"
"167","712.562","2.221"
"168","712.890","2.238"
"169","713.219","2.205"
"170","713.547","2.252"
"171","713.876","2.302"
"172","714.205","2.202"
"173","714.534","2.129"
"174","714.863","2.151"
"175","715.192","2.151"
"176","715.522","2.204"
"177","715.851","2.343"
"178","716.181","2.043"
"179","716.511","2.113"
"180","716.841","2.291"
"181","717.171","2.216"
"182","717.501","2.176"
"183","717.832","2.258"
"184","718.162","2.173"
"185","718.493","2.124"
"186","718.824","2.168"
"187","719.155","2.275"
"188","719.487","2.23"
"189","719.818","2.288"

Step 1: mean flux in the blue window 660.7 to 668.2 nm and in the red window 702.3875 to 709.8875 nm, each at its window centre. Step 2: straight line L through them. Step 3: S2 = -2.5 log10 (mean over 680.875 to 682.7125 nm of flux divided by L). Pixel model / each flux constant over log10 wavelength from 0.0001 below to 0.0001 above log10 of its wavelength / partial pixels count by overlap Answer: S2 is 0.02 mag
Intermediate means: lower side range 2.47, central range 2.4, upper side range 2.39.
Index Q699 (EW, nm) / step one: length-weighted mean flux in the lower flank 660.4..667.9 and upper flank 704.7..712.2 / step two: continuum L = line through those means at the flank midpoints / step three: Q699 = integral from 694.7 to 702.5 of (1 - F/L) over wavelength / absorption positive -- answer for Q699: -0.40 nm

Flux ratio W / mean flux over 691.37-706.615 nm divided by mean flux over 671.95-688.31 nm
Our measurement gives 1.03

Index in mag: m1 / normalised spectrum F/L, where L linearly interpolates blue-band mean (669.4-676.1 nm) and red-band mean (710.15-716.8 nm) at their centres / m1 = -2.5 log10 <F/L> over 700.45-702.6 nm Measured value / -0.10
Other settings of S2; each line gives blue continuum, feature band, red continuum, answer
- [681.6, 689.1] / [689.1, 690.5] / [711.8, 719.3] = -0.06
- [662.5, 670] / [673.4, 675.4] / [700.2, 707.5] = 0.04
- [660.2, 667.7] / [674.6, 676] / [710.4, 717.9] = 0.02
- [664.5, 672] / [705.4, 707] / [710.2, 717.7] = -0.05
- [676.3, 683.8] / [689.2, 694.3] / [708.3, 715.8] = -0.05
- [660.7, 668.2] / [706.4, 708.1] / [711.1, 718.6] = -0.07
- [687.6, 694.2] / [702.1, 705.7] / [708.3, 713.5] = -0.08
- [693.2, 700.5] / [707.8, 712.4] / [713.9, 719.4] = 0.02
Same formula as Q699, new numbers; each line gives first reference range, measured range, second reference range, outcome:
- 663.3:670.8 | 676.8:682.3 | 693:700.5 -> 0.09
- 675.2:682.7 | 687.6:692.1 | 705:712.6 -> -0.17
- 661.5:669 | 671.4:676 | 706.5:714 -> 0.05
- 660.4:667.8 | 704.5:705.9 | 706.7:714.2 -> -0.09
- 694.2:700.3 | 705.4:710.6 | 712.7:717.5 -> -0.02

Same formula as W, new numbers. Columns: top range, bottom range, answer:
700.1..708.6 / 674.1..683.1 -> 1.02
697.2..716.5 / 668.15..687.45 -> 0.97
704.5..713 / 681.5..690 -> 0.96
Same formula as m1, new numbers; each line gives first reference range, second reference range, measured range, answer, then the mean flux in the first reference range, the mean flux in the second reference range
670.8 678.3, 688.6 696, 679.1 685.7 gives 0.02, 2.41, 2.46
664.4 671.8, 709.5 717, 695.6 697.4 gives -0.09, 2.45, 2.21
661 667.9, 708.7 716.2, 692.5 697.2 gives -0.07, 2.47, 2.22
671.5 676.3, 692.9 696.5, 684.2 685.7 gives 0.02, 2.4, 2.46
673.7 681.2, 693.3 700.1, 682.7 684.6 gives 0.01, 2.4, 2.46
